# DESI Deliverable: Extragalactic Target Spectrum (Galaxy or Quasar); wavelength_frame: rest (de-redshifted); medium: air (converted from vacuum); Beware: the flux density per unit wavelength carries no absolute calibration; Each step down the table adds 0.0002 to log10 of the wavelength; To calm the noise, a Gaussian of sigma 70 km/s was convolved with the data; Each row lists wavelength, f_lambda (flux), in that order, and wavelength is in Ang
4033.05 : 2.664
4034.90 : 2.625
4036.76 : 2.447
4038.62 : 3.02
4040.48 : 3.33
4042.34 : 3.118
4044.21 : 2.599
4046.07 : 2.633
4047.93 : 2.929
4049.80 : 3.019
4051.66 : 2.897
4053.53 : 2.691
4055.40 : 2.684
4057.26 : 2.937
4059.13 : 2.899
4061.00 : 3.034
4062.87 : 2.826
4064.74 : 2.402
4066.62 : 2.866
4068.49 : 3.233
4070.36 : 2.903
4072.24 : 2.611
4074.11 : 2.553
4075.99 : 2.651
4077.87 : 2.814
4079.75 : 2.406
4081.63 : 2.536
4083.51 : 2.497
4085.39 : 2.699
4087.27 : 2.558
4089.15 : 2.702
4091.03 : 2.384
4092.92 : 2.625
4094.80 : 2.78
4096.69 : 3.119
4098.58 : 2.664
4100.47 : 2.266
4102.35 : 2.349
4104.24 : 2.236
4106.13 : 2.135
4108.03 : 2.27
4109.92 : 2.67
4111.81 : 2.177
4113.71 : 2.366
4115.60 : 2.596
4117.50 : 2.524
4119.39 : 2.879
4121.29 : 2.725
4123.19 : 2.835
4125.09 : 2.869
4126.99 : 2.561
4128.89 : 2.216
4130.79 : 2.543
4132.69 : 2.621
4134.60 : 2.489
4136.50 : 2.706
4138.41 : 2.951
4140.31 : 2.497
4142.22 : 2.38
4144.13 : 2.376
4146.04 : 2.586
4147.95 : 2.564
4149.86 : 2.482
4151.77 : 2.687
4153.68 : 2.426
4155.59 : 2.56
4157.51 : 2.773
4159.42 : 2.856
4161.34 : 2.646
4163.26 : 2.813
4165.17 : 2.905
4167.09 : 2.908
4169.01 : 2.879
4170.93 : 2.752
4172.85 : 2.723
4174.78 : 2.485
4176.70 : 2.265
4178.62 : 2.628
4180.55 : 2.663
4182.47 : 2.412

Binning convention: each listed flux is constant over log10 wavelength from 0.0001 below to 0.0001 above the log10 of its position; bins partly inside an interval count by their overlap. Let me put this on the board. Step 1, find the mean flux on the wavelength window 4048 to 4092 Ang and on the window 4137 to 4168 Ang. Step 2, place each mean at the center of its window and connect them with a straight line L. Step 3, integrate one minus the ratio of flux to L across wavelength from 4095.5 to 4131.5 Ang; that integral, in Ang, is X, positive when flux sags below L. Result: 2.2 Ang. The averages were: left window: 2.73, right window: 2.65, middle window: 2.53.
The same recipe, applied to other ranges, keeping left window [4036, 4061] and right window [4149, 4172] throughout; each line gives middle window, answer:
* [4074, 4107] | 3.07 Ang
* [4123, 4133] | 0.65 Ang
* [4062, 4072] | 0.06 Ang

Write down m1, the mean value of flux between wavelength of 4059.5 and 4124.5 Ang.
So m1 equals 2.62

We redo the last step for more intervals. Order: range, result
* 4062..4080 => 2.74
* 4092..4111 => 2.51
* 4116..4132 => 2.64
